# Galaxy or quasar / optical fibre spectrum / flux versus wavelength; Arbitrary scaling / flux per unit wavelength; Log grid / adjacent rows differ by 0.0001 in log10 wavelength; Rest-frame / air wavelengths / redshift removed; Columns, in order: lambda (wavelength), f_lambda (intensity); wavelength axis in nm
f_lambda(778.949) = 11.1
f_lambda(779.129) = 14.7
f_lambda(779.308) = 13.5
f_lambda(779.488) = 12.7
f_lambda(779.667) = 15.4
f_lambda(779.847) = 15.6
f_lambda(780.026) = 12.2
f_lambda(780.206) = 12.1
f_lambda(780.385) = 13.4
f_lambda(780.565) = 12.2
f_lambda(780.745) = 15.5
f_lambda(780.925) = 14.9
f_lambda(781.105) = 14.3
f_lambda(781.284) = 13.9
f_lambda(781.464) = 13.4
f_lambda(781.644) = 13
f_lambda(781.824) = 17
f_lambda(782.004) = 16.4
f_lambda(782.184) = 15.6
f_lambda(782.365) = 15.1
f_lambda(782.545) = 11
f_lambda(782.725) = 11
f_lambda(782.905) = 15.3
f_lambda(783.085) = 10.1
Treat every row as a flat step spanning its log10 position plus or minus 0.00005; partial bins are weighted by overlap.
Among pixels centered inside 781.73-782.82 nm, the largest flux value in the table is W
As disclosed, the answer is 17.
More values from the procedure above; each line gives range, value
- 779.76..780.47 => 15.6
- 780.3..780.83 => 15.5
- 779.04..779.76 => 15.4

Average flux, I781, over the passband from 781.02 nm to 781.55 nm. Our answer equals 13.9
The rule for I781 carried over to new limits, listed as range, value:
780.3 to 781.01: 14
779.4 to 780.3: 13.6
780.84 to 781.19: 14.6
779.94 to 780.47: 12.6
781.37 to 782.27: 15.1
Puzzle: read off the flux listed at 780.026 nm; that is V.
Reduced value 12.2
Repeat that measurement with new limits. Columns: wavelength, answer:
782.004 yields 16.4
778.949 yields 11.1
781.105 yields 14.3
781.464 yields 13.4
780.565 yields 12.2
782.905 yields 15.3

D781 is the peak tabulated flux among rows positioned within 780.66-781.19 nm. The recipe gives 15.5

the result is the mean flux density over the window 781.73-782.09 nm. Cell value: 16.7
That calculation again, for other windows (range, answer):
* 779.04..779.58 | 13.7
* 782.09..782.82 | 13.2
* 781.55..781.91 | 15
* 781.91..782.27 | 16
